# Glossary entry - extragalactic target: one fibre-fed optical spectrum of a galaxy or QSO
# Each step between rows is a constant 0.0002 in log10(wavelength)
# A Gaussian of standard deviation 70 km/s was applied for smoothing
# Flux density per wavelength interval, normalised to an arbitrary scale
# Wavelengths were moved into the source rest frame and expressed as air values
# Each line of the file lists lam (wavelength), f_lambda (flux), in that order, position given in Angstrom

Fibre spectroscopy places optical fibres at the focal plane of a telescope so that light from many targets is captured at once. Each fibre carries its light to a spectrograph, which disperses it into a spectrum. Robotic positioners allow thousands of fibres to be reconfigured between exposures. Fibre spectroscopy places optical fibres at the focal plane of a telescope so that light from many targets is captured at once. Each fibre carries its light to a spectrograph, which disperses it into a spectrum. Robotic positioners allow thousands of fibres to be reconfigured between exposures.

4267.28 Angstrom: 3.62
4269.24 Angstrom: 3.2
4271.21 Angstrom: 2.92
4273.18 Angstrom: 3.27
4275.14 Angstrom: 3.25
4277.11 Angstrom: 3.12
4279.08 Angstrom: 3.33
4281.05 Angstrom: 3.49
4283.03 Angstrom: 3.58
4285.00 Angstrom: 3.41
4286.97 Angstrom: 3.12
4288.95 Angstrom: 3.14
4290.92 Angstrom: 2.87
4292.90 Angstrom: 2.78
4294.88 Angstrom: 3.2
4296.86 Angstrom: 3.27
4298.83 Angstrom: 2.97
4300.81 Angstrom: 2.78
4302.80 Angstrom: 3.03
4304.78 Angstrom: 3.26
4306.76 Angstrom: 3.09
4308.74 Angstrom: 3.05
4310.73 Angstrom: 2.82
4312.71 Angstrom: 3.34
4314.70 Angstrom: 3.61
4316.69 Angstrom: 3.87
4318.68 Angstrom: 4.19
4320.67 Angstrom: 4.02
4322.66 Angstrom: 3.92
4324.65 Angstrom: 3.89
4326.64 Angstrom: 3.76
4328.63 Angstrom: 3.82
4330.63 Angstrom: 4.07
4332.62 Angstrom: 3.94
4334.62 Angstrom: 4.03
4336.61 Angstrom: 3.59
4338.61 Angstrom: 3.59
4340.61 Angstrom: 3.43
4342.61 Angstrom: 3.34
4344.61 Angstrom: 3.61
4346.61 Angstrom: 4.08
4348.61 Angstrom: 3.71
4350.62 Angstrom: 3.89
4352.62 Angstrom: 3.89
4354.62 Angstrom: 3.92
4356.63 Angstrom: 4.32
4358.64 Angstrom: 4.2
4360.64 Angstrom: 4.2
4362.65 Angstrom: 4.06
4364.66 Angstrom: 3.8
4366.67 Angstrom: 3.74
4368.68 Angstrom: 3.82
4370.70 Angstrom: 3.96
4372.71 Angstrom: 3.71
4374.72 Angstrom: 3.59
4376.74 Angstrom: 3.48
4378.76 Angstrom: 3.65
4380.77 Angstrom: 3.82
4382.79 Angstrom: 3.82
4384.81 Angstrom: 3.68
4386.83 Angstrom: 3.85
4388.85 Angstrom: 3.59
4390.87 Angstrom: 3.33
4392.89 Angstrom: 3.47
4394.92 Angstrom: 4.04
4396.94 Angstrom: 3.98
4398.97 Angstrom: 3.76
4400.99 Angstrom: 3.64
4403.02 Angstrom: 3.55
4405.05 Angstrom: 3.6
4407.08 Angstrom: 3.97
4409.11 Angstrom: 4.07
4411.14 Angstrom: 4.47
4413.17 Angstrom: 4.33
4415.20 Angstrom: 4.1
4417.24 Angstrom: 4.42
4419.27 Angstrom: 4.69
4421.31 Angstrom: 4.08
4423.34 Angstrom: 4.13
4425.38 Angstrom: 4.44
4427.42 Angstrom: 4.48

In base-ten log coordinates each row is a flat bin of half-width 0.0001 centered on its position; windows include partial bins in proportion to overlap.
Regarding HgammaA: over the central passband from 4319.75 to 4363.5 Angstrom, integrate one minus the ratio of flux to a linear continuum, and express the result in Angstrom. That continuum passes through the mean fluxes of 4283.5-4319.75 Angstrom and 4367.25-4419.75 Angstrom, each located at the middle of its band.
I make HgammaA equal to -4.8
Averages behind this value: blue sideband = 3.22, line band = 3.88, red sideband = 3.85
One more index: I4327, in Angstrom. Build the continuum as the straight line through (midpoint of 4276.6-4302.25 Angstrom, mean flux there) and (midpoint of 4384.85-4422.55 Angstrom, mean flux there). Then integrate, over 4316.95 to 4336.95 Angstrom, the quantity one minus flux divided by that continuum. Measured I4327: -3.1 Angstrom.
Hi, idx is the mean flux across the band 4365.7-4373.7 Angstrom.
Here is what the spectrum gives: 3.81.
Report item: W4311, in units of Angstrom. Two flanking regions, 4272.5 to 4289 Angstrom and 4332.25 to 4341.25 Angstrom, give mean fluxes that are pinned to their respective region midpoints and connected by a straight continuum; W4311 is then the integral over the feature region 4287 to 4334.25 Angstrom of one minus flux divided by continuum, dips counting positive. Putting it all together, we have 1.4 Angstrom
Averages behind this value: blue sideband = 3.31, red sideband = 3.71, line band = 3.42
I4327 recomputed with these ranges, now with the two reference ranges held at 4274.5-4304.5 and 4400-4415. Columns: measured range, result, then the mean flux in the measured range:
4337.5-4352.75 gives -0.6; 3.68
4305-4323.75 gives -1.2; 3.54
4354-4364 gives -1.4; 4.14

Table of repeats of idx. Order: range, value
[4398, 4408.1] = 3.7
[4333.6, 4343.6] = 3.6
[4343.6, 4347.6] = 3.84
